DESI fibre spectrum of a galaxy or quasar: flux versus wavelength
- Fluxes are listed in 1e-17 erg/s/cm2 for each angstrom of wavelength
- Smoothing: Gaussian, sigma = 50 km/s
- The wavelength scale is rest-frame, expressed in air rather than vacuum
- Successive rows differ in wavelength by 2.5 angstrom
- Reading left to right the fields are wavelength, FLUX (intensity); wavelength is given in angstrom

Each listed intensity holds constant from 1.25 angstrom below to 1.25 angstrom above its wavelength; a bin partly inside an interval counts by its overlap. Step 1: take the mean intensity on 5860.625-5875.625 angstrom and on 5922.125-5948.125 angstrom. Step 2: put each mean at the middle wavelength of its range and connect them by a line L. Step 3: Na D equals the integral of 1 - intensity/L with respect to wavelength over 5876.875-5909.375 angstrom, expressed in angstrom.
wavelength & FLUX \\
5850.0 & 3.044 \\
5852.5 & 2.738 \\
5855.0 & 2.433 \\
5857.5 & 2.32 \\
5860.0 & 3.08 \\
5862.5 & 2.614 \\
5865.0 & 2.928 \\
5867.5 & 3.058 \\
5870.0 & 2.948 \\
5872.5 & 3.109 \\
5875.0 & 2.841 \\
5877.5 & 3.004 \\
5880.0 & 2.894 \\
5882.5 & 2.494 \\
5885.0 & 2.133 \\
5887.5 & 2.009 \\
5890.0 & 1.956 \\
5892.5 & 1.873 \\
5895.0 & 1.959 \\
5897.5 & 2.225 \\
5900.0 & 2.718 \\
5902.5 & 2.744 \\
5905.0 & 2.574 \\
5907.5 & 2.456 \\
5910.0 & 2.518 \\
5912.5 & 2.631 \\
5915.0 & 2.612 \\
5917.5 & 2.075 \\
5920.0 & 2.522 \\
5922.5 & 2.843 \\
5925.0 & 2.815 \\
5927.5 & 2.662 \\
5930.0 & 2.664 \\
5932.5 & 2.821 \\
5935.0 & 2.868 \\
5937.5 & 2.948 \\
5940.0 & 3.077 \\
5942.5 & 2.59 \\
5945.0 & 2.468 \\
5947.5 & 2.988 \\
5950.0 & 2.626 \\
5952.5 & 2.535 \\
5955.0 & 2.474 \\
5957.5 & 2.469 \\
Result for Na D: 5.61 angstrom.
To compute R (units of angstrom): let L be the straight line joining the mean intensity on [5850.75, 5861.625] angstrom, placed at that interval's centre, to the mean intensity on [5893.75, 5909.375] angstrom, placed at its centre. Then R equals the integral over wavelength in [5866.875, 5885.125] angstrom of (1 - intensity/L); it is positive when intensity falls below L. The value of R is -1.9 angstrom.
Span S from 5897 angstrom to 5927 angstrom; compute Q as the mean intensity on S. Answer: 2.57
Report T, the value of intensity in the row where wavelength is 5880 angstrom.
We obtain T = 2.894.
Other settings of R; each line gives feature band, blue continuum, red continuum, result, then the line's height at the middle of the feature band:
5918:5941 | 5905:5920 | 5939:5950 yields -1.3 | 2.62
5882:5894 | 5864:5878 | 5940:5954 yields 3.5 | 2.91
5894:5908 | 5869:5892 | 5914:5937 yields 0.9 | 2.61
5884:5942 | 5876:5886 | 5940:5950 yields 3.8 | 2.69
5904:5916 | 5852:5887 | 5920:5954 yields 0.8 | 2.75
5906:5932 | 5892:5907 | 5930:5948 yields 0.0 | 2.59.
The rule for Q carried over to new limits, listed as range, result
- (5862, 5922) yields 2.54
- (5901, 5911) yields 2.58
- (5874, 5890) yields 2.51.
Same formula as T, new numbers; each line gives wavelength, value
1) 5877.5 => 3.004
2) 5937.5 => 2.948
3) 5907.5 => 2.456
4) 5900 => 2.718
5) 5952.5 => 2.535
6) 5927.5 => 2.662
